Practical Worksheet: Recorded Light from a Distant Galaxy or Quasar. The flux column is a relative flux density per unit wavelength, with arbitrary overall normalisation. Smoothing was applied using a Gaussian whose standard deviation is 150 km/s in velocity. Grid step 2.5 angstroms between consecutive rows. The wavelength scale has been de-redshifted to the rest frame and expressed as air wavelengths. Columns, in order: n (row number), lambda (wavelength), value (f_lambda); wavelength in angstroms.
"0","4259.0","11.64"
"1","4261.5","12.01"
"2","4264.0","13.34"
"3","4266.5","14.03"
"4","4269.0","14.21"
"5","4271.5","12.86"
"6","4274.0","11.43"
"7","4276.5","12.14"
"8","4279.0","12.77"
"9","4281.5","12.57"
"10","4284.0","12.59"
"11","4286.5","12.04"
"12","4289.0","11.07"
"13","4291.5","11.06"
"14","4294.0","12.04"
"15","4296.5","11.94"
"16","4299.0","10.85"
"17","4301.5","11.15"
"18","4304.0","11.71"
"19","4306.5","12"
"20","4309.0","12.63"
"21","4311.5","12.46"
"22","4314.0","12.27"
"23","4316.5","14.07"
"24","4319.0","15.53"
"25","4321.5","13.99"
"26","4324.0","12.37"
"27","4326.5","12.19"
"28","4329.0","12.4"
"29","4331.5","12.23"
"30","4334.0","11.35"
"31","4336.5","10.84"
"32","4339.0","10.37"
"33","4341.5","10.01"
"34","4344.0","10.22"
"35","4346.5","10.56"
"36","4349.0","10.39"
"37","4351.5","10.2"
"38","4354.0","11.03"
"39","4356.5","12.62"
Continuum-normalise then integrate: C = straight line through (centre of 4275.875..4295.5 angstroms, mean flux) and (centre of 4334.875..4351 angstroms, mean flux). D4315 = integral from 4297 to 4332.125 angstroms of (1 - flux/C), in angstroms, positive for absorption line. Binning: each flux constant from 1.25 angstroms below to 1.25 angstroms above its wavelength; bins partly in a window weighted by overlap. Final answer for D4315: -4.26 angstroms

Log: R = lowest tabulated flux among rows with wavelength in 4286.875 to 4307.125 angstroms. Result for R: 10.85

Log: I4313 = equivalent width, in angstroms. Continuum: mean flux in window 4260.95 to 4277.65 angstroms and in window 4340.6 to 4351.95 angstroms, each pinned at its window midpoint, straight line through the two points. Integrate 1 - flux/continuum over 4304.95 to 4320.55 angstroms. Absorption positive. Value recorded -2.4 angstroms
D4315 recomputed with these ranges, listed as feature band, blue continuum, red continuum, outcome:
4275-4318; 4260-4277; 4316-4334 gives 2.9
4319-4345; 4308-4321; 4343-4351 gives 0.1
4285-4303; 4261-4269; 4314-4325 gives 2.9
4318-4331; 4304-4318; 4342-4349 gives -1.6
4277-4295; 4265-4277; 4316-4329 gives 1.5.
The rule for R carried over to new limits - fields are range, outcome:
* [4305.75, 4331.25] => 12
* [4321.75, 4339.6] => 10.37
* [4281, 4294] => 11.06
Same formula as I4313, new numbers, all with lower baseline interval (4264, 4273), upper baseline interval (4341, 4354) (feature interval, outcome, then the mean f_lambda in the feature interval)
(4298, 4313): 0.30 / 11.8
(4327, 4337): -0.73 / 11.8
